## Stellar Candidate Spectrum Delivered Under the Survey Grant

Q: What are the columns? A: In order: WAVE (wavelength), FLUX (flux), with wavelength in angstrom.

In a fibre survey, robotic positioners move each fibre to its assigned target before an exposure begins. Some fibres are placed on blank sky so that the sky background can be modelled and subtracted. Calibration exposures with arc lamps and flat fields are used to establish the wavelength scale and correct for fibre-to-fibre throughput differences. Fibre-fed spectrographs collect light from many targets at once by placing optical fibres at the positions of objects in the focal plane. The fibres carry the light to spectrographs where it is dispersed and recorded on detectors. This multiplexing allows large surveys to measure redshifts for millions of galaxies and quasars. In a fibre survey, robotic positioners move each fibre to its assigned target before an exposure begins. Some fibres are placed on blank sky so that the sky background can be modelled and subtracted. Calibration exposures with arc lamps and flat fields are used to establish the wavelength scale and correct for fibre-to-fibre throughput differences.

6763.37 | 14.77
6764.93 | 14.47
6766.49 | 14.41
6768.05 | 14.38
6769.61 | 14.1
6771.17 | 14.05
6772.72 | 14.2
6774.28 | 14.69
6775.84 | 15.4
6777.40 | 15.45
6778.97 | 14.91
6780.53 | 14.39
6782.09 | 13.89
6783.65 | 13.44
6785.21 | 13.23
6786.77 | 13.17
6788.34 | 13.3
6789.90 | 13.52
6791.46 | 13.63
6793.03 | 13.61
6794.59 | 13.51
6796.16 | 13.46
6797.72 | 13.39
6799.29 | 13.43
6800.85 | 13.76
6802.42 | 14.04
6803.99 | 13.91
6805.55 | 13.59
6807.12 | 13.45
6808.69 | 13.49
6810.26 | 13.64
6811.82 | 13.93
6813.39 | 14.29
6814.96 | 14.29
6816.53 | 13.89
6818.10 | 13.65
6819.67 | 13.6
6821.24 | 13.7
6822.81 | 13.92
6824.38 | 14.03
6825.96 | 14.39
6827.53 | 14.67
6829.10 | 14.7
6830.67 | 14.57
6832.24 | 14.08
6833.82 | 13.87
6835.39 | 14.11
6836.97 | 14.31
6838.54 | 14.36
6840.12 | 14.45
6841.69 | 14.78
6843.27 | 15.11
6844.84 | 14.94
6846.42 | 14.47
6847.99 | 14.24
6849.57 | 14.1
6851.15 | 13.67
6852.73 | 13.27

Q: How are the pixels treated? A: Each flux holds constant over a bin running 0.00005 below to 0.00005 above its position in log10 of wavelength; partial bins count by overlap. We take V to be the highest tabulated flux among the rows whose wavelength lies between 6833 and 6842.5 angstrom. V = 14.78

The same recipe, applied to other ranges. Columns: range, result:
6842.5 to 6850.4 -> 15.11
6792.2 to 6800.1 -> 13.61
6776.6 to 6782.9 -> 15.45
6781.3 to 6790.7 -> 13.89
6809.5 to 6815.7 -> 14.29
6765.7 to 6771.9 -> 14.41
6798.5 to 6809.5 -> 14.04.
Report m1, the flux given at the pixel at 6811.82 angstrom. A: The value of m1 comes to 13.93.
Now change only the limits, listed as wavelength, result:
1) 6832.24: 14.08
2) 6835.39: 14.11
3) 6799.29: 13.43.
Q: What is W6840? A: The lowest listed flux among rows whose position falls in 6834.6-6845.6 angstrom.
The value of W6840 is 14.11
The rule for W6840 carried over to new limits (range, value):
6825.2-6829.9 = 14.39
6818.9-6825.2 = 13.6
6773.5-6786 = 13.23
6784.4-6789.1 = 13.17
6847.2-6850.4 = 14.1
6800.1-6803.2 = 13.76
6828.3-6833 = 14.08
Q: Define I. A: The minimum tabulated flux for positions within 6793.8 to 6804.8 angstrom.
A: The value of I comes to 13.39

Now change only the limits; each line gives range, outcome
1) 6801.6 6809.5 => 13.45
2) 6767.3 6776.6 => 14.05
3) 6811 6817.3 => 13.89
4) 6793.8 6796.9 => 13.46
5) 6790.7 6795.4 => 13.51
